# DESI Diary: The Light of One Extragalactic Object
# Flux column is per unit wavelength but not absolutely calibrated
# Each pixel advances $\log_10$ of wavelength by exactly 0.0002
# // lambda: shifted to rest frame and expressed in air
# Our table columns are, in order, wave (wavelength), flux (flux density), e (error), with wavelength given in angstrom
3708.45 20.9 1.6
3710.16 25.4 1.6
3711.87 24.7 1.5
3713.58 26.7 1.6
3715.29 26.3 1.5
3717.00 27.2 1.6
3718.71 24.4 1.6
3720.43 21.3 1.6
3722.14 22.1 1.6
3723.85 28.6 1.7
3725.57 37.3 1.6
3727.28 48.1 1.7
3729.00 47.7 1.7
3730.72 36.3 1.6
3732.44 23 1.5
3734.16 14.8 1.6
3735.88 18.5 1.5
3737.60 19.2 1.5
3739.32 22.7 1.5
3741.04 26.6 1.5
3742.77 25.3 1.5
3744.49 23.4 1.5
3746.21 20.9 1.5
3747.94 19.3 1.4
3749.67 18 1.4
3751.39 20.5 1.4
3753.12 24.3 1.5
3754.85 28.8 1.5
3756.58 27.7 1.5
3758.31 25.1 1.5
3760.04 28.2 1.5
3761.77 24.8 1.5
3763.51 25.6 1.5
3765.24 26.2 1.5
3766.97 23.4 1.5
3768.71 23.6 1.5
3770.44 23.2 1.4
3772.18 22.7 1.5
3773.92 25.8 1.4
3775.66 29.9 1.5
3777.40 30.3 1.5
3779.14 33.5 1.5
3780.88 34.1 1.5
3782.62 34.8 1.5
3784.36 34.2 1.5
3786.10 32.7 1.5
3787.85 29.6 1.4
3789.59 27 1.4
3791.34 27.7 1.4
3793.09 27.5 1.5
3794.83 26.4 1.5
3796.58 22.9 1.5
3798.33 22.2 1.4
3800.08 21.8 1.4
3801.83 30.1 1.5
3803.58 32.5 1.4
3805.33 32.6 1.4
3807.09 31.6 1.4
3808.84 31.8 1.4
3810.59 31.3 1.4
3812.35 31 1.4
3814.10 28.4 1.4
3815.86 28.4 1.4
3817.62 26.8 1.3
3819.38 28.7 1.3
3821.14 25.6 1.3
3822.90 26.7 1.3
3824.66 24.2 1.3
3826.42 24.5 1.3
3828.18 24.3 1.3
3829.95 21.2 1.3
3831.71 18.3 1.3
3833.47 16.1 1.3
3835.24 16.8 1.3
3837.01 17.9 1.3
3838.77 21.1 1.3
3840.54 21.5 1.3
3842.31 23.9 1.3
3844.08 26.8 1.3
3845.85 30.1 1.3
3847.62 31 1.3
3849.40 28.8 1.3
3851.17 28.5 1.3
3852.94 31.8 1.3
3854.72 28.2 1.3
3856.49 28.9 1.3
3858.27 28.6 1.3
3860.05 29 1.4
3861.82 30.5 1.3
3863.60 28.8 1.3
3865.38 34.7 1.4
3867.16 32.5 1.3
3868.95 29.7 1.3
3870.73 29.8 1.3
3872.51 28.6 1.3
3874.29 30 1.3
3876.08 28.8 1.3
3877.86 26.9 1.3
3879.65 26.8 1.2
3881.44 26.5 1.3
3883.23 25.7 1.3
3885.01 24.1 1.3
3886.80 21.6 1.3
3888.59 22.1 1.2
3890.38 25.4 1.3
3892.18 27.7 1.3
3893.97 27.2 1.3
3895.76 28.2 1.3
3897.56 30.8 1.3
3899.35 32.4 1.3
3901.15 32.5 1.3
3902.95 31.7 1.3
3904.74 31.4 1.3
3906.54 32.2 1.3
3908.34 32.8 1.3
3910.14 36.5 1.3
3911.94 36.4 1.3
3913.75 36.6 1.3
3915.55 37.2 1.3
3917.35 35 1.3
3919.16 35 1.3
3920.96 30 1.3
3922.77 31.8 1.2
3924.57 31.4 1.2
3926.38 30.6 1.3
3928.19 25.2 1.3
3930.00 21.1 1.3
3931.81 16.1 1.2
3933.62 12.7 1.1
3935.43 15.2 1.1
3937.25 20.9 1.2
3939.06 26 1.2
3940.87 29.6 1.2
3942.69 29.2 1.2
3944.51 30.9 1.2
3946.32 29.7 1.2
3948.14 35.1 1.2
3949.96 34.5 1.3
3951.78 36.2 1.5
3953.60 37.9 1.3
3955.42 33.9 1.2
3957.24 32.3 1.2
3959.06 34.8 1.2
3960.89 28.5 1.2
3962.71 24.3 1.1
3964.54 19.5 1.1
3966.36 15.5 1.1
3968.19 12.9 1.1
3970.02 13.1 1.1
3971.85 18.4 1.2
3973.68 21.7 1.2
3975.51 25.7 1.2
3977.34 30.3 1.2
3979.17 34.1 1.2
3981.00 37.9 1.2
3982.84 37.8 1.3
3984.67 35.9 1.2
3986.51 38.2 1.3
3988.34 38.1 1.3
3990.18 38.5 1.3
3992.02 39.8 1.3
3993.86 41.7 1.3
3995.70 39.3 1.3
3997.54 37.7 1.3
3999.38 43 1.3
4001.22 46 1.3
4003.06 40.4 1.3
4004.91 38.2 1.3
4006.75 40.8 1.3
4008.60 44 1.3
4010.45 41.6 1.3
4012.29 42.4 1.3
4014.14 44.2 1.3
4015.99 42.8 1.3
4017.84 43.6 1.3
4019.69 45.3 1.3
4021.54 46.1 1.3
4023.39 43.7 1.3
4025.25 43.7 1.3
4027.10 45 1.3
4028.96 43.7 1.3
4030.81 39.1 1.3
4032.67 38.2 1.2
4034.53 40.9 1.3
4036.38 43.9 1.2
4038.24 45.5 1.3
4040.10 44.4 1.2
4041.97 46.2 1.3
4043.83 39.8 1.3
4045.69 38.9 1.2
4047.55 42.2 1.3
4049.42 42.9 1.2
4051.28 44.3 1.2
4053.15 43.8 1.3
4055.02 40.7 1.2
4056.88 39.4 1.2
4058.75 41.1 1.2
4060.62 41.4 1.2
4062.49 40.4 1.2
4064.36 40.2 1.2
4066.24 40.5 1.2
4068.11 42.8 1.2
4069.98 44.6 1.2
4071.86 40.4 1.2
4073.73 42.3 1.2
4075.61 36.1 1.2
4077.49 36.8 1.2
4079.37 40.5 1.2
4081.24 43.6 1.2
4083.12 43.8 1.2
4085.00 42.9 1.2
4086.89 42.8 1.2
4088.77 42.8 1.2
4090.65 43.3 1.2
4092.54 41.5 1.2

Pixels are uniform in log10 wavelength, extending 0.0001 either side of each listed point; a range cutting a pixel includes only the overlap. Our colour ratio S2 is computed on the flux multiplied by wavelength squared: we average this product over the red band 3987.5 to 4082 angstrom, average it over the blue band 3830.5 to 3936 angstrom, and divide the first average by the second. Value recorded 1.6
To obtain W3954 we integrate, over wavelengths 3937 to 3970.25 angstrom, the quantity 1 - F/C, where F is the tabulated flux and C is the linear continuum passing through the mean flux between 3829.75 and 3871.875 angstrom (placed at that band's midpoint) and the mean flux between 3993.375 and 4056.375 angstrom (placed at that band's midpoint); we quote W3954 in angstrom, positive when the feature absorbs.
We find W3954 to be 7.22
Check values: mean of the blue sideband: 26.6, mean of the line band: 28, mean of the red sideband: 42.5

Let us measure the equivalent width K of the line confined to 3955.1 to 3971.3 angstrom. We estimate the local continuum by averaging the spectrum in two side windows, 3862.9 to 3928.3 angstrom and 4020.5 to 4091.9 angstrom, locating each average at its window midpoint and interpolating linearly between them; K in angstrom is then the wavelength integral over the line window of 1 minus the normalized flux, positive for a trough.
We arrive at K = 5.41 angstrom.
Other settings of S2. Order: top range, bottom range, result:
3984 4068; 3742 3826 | 1.74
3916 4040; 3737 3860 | 1.42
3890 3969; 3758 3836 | 1.15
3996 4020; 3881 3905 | 1.62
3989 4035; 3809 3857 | 1.79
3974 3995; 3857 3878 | 1.27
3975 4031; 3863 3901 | 1.53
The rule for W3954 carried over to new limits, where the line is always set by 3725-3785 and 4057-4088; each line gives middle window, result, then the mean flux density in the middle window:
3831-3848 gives 4.79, 22.1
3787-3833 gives 3.89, 26.9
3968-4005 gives 3.35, 34.1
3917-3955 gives 7.42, 28.3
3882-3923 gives 3.76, 30.6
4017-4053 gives -3.20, 43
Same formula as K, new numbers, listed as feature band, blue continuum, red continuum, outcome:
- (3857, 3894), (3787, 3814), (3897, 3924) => 4.60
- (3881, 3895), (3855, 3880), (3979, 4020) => 2.80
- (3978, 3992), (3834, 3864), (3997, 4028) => 1.01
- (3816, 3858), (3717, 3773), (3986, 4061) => 8.27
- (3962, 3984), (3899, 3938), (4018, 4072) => 6.71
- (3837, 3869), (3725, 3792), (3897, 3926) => 2.88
